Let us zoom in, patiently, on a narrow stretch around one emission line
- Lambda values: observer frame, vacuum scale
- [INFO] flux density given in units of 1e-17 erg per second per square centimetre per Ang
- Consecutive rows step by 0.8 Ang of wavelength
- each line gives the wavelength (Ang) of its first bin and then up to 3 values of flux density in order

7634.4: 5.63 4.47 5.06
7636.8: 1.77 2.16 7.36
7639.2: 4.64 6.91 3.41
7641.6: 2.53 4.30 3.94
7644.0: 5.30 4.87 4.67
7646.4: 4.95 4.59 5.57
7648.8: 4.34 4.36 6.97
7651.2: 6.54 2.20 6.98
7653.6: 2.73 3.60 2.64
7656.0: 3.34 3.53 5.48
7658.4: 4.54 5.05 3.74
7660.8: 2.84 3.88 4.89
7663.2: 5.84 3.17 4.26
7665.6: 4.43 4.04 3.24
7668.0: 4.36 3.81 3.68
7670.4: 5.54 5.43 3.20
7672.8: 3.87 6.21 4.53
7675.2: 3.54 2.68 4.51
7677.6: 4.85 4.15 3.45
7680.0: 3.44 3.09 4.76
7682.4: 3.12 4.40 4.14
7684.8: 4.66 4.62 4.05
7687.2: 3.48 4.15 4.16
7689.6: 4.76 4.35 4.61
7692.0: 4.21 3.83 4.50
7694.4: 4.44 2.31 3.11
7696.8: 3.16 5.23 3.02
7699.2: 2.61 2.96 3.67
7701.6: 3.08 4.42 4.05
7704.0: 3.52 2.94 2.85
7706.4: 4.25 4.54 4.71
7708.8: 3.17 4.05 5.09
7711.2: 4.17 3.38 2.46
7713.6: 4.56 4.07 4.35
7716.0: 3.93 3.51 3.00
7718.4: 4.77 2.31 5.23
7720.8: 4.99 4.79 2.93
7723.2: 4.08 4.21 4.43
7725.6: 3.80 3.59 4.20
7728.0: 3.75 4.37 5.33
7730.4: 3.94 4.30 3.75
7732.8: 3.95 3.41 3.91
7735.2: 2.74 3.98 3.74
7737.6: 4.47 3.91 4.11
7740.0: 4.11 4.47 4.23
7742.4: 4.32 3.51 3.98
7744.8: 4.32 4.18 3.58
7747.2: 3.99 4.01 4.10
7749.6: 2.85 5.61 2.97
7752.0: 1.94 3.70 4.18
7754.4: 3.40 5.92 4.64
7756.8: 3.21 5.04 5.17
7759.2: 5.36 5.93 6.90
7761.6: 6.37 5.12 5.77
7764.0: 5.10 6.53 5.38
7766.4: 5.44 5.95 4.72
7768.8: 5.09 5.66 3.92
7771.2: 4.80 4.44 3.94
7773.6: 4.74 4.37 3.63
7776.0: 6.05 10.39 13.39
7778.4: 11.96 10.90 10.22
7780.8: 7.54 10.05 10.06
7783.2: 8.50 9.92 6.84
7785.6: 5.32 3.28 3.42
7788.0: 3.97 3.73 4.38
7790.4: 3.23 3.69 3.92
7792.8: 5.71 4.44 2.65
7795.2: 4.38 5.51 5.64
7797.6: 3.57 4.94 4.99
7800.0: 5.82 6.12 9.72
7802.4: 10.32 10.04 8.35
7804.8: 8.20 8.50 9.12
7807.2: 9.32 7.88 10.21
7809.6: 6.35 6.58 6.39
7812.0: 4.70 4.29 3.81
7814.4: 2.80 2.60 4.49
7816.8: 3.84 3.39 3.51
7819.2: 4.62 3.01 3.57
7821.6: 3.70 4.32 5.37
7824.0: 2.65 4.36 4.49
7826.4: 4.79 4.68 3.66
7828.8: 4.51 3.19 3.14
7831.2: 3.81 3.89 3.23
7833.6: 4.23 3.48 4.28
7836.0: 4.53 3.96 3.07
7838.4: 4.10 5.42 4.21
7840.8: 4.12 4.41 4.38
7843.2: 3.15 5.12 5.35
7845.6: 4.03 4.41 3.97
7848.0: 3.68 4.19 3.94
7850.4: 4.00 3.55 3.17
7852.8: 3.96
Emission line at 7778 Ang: Halpha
